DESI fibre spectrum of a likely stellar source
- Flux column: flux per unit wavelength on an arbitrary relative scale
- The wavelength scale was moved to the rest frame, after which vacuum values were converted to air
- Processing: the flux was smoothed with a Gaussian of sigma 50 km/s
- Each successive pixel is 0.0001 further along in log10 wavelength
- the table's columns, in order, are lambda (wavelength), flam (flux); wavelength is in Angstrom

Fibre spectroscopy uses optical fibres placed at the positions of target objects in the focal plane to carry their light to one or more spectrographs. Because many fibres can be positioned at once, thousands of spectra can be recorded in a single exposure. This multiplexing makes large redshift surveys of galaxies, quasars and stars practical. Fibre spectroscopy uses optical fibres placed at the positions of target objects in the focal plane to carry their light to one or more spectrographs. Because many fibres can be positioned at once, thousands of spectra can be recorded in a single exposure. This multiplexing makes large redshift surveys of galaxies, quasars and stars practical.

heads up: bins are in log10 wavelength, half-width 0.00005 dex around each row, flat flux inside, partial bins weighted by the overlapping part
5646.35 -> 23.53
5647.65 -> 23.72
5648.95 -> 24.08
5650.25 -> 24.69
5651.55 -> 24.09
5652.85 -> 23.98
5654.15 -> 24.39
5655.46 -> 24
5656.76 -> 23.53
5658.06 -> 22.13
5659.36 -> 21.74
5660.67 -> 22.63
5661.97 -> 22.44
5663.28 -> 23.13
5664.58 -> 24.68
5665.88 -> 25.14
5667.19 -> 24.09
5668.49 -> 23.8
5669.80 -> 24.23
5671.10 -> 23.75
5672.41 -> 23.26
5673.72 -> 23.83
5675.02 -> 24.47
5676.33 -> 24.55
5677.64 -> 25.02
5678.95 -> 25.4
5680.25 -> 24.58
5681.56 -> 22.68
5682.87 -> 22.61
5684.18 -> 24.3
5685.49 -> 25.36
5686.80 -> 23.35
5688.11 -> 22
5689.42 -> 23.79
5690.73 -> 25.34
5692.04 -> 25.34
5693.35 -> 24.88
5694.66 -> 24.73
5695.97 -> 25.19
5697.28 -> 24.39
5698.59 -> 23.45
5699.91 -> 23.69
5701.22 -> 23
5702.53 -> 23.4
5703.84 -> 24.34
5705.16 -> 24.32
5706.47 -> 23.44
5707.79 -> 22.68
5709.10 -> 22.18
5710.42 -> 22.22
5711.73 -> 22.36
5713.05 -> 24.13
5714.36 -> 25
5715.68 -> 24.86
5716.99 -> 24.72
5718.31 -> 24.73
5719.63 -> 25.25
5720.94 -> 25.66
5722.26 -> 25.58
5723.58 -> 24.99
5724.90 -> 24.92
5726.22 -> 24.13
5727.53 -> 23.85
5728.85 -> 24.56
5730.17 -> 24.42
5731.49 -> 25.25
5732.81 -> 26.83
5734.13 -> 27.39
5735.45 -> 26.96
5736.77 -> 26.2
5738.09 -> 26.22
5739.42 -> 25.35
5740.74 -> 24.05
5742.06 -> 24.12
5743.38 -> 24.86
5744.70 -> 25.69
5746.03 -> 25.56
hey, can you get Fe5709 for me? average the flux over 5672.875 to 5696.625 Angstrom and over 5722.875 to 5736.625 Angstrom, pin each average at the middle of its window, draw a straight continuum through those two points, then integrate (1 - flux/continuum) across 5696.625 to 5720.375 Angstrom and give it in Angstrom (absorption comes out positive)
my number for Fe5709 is 1.0 Angstrom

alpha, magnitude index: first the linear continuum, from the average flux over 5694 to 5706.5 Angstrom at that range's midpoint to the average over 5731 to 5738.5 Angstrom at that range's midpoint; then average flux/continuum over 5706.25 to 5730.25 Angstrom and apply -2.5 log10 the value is 0.050 mag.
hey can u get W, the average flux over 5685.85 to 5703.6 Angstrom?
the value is 24.1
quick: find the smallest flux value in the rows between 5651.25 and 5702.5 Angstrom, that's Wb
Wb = 21.74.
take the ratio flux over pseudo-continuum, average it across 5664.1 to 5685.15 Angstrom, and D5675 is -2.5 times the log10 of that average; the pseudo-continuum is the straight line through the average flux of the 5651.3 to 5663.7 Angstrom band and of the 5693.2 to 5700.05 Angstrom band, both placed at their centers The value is -0.02 mag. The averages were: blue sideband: 23.2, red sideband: 24.4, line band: 24.2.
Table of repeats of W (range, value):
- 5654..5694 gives 23.9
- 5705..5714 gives 23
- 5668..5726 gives 24.1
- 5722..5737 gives 25.4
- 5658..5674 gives 23.5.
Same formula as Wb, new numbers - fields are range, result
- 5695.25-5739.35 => 22.18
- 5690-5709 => 22.68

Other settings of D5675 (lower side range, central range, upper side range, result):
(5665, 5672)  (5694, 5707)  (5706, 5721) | -0.002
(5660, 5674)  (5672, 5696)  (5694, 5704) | -0.016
